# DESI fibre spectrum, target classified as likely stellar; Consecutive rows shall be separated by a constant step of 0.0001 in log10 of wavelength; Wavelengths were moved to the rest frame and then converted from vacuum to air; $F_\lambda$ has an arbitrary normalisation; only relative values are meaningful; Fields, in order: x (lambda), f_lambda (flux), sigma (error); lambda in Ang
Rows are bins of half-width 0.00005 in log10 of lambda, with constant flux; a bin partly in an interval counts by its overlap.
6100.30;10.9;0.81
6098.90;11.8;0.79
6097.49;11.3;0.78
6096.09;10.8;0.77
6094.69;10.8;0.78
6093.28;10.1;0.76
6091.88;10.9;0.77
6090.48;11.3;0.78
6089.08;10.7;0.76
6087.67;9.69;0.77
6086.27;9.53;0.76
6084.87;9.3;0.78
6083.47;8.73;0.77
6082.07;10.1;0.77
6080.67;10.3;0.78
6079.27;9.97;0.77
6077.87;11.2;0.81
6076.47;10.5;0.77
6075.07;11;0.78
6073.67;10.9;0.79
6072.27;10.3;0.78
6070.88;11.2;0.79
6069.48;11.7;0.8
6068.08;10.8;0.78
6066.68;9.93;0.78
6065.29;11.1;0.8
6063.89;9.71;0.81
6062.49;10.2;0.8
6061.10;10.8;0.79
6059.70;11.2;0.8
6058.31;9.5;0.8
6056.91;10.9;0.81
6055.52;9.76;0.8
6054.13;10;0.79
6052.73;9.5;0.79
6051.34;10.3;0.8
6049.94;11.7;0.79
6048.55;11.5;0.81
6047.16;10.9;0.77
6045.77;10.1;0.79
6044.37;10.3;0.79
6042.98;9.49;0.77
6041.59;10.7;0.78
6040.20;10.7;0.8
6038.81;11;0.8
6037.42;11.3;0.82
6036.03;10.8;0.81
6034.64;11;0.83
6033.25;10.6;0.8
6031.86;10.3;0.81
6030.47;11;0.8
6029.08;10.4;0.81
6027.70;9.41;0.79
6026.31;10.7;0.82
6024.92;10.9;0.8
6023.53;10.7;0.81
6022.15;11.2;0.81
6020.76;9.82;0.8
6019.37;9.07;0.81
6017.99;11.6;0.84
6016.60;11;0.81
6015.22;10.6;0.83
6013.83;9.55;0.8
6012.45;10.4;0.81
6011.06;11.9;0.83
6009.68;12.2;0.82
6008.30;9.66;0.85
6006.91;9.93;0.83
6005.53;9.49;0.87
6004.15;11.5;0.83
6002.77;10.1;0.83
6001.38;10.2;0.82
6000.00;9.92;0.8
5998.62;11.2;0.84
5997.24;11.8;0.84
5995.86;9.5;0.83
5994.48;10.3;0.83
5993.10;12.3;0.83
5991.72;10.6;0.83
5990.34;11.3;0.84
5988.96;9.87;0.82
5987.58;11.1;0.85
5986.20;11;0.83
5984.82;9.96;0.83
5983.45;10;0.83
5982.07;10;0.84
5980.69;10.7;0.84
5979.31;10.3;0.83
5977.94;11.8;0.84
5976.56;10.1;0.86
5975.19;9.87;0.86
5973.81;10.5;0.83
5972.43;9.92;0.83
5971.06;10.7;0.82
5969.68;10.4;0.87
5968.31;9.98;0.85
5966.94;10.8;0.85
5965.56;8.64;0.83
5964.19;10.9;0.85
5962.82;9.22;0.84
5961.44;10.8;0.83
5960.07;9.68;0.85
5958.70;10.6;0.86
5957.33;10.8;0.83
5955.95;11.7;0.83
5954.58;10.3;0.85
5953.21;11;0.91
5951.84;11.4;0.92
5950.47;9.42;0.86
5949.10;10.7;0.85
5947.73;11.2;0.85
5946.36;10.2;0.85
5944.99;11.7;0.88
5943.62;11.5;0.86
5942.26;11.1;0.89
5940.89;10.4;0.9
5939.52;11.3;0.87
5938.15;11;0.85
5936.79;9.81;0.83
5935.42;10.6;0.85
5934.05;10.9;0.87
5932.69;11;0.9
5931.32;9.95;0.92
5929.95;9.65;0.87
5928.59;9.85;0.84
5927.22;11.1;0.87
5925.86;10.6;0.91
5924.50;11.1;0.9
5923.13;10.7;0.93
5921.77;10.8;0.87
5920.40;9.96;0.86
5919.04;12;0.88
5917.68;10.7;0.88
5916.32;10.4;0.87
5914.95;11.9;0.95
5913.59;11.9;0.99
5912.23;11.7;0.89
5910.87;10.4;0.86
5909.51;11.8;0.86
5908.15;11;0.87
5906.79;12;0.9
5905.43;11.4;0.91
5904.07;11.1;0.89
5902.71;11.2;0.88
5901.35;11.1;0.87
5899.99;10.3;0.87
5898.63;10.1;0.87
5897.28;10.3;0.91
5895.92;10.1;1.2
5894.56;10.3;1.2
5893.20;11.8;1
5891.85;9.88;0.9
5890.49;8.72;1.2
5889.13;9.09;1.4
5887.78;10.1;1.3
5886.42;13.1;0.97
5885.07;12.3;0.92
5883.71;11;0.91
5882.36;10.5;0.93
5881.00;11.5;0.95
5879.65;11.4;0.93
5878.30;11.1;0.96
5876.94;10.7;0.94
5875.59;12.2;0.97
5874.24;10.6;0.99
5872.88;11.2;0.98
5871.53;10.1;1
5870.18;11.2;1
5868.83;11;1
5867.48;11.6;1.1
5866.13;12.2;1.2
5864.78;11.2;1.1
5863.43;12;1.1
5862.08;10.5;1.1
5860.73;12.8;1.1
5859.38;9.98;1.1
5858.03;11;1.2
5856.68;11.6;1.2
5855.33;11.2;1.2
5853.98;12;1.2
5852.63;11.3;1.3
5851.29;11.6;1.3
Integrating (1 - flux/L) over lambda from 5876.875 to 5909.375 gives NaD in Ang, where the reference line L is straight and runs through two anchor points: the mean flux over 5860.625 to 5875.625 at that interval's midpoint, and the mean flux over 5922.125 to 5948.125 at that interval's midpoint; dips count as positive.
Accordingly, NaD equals 0.66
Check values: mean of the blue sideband 11.3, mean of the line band 10.9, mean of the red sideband 10.7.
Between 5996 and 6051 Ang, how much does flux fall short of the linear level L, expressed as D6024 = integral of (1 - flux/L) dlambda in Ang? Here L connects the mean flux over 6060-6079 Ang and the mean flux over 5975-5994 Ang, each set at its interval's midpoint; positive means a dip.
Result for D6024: 0.3 Ang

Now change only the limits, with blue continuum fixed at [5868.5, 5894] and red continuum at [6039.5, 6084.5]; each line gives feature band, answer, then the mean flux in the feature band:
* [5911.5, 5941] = 0.0 Ang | 10.8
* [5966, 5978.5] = 0.3 Ang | 10.4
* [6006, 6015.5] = 0.0 Ang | 10.6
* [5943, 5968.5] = 0.4 Ang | 10.6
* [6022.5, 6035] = 0.0 Ang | 10.6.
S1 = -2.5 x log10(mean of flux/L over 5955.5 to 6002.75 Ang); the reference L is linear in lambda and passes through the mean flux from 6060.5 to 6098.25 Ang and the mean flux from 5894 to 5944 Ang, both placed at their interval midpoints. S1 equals 0.02 mag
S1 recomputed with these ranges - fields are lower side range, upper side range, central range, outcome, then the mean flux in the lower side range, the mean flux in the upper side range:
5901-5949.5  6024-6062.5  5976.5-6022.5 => 0.01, 10.9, 10.5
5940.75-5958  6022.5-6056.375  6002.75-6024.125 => 0.01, 10.9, 10.6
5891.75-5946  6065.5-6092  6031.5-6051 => -0.02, 10.9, 10.4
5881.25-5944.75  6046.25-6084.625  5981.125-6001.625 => 0.00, 10.8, 10.5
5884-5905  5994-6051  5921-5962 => -0.01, 10.6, 10.6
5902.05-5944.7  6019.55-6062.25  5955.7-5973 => 0.05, 10.9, 10.5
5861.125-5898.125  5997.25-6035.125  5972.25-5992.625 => 0.02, 11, 10.6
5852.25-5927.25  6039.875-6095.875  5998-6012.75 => 0.01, 11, 10.4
